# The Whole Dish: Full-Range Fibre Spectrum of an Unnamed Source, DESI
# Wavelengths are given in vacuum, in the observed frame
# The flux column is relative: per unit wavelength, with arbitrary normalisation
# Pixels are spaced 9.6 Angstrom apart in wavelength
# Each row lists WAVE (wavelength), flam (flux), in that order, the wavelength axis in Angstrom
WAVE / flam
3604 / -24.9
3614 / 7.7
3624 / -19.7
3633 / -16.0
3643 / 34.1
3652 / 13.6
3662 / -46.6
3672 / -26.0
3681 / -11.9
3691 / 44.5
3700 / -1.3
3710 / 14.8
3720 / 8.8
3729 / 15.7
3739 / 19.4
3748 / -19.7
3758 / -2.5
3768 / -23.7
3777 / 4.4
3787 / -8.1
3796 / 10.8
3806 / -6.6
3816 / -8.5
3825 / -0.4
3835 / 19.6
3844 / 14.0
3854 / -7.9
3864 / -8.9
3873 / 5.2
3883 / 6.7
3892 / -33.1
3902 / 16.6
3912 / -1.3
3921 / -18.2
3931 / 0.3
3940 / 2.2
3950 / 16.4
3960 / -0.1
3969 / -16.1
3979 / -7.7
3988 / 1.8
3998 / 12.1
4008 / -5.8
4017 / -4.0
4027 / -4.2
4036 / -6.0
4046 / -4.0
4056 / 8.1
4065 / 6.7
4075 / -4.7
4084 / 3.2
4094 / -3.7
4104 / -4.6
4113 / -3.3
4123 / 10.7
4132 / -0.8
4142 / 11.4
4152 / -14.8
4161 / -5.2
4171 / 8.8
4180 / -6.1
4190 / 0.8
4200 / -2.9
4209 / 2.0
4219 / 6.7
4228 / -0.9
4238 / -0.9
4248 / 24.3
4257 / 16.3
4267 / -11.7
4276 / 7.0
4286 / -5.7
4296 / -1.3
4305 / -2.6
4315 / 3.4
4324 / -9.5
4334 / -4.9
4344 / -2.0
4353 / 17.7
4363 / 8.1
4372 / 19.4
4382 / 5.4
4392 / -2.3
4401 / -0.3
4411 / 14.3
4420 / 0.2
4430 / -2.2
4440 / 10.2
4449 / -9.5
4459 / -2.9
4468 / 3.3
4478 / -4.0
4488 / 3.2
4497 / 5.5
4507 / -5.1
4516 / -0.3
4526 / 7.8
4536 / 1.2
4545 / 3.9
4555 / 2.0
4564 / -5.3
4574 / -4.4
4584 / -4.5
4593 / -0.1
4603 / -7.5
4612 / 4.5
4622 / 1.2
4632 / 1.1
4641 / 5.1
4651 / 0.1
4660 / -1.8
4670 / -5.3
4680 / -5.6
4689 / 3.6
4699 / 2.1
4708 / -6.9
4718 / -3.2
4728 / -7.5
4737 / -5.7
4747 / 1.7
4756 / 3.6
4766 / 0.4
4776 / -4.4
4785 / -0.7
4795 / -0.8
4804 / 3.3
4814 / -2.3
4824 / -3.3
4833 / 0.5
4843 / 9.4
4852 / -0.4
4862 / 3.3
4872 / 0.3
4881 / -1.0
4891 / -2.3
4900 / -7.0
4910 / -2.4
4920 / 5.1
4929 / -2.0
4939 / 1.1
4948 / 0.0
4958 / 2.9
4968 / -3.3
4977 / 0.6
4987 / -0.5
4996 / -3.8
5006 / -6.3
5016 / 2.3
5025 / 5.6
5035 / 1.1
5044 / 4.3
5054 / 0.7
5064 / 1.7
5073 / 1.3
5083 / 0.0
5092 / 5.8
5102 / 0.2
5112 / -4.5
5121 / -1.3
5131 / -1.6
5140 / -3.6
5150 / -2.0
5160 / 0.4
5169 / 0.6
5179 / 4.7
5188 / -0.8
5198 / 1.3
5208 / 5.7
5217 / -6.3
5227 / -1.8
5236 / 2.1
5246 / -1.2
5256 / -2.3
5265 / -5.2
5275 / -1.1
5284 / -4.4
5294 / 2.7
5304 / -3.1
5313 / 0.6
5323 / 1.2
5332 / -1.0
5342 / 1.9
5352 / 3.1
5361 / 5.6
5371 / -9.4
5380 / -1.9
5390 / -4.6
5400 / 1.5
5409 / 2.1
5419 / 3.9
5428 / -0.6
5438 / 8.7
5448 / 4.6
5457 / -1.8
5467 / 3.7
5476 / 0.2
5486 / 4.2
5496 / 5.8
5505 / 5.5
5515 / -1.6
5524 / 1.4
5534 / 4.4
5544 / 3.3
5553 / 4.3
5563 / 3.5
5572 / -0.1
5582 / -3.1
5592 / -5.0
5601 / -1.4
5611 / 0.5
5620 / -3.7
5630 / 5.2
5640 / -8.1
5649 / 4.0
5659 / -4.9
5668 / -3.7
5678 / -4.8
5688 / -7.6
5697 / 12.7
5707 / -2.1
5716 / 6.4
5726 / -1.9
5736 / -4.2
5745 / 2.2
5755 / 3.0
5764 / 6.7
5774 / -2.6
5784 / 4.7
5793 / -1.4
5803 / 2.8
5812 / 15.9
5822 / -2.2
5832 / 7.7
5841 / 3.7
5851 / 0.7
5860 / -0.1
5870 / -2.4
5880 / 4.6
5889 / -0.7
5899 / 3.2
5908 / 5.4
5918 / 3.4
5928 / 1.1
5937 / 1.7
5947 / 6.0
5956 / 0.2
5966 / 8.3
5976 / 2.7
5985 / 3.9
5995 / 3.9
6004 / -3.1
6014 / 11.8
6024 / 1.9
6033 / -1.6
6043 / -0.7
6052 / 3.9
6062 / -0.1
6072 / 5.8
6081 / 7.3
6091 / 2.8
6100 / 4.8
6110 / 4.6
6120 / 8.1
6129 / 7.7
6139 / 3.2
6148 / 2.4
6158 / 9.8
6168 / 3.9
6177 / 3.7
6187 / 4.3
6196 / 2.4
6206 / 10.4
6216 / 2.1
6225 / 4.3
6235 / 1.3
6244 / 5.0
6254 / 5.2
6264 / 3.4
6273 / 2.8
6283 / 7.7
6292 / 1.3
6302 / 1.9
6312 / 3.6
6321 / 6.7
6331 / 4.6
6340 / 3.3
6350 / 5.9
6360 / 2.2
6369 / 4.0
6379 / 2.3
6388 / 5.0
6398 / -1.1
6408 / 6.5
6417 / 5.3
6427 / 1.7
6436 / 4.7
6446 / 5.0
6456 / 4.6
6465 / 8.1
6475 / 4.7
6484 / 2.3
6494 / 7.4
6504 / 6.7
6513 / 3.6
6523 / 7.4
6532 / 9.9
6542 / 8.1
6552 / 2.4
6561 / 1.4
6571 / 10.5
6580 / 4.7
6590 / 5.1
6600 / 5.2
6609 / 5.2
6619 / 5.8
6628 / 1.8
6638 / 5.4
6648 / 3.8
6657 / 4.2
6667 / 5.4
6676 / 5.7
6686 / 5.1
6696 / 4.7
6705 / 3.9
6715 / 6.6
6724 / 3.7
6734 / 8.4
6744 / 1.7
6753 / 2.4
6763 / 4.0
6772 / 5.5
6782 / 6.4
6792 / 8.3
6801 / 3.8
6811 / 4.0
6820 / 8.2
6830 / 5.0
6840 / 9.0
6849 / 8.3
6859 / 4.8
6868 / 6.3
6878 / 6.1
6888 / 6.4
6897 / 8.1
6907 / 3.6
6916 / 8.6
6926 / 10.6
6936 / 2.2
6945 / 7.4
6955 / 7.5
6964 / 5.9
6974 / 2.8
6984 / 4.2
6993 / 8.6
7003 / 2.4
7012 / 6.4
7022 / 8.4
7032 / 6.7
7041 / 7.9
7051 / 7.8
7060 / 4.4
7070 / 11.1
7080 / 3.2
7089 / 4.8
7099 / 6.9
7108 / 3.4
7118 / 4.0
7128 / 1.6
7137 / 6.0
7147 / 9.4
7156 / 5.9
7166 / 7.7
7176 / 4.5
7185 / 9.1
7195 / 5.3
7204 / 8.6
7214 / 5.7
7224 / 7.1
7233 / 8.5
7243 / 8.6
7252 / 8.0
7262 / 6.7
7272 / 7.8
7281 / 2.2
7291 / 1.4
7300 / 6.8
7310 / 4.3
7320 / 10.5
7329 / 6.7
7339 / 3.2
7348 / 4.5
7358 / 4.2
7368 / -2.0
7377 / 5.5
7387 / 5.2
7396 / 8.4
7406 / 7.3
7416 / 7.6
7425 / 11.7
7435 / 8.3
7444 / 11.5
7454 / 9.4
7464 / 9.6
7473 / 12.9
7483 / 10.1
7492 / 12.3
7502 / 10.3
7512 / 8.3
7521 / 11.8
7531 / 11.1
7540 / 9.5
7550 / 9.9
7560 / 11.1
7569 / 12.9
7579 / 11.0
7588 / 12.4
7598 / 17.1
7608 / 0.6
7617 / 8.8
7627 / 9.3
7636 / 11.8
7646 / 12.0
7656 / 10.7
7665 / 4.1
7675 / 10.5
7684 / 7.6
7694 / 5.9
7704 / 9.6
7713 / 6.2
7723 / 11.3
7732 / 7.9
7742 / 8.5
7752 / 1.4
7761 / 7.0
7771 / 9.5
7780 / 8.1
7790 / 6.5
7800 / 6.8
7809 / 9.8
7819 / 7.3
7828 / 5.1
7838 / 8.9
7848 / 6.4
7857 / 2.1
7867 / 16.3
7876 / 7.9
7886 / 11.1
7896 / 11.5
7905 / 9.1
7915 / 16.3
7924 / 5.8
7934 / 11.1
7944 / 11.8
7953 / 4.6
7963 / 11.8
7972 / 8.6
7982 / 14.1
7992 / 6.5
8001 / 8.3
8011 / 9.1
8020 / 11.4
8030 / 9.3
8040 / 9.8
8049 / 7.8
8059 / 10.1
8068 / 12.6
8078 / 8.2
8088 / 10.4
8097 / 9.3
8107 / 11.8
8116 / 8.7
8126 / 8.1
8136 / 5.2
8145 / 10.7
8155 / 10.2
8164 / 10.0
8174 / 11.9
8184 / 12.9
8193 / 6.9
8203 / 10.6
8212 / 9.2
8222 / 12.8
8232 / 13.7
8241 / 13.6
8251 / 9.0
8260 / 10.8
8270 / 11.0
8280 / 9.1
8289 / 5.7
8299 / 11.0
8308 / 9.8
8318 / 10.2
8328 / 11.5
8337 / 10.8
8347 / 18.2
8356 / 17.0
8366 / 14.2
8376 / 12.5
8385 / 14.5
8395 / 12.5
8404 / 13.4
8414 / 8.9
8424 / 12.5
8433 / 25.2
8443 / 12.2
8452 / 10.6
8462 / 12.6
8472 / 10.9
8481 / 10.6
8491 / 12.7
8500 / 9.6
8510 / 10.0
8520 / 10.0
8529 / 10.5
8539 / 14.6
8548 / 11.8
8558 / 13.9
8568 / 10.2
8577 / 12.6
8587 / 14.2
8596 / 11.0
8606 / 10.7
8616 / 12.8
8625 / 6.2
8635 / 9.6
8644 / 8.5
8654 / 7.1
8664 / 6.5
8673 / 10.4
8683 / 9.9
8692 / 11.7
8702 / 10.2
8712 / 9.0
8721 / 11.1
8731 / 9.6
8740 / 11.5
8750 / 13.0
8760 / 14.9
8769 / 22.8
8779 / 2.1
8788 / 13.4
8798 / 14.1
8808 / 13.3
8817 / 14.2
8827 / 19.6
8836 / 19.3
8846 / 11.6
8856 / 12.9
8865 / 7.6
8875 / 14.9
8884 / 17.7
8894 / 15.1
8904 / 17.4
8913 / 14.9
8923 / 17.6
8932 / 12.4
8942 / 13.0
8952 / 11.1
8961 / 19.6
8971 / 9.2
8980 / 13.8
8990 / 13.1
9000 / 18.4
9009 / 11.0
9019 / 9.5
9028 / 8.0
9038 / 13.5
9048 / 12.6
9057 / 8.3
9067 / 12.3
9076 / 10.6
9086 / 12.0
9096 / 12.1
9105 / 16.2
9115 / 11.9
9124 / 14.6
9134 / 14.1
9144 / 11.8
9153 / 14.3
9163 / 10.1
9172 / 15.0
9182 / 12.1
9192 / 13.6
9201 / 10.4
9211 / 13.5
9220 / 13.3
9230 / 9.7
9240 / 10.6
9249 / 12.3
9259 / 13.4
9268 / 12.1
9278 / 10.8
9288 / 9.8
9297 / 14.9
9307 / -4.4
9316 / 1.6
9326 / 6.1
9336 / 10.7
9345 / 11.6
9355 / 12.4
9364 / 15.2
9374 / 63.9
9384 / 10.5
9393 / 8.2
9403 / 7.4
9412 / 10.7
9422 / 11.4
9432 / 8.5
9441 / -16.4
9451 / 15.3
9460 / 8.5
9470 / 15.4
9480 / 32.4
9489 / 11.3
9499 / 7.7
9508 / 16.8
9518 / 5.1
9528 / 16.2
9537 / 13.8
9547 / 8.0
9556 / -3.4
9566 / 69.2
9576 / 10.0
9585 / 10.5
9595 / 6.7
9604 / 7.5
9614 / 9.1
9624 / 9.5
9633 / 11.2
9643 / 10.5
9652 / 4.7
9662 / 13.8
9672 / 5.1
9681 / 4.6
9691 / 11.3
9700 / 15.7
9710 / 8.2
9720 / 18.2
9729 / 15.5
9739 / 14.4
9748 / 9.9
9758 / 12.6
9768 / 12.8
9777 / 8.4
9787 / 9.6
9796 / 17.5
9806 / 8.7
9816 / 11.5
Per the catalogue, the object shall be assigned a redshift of 0.856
